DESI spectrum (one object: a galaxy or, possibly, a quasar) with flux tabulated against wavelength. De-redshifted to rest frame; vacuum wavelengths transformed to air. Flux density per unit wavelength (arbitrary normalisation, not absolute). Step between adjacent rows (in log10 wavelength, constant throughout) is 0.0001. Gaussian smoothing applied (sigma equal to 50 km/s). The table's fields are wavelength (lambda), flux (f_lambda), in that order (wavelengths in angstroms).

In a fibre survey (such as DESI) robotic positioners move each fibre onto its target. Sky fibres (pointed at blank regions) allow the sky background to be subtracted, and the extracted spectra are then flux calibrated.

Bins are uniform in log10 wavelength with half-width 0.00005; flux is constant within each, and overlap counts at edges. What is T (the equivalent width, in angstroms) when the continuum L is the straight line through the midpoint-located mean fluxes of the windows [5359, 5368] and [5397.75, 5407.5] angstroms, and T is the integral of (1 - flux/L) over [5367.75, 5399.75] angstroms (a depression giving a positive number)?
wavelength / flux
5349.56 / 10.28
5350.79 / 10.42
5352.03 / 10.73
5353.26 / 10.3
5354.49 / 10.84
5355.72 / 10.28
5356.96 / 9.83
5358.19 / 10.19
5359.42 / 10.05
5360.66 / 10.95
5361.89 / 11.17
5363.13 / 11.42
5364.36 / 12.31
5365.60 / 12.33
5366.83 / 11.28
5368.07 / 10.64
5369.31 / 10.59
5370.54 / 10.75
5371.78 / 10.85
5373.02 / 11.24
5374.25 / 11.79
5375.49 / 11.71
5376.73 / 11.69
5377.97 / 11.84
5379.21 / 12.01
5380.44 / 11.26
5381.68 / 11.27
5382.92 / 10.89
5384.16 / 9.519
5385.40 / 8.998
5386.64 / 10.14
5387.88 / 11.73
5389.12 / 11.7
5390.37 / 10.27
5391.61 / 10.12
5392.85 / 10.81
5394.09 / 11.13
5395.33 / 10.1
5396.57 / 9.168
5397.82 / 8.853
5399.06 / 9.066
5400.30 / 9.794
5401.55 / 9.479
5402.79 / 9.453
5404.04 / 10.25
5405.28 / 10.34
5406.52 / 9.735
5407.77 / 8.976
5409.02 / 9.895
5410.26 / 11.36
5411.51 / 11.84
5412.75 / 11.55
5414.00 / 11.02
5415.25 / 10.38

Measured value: -0.7 angstroms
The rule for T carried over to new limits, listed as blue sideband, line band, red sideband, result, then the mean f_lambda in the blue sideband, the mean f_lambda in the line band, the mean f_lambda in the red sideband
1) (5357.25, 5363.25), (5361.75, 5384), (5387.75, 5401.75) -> -1.9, 10.7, 11.4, 10.1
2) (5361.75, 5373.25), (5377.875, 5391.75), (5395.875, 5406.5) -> -0.5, 11.3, 10.8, 9.57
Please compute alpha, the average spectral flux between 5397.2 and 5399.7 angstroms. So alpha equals 8.99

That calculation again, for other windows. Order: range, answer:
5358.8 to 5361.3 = 10.5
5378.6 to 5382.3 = 11.5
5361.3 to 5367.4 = 11.7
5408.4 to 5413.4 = 11.2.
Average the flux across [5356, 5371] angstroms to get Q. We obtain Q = 10.9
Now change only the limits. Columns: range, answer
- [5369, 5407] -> 10.5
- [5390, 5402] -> 9.88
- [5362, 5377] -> 11.4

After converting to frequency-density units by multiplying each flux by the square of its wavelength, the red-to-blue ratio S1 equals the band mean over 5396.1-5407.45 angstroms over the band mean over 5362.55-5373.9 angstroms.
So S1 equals 0.9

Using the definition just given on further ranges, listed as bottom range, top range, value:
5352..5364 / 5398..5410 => 0.93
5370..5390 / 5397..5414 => 0.92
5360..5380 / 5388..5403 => 0.89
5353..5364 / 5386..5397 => 1.01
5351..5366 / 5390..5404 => 0.92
